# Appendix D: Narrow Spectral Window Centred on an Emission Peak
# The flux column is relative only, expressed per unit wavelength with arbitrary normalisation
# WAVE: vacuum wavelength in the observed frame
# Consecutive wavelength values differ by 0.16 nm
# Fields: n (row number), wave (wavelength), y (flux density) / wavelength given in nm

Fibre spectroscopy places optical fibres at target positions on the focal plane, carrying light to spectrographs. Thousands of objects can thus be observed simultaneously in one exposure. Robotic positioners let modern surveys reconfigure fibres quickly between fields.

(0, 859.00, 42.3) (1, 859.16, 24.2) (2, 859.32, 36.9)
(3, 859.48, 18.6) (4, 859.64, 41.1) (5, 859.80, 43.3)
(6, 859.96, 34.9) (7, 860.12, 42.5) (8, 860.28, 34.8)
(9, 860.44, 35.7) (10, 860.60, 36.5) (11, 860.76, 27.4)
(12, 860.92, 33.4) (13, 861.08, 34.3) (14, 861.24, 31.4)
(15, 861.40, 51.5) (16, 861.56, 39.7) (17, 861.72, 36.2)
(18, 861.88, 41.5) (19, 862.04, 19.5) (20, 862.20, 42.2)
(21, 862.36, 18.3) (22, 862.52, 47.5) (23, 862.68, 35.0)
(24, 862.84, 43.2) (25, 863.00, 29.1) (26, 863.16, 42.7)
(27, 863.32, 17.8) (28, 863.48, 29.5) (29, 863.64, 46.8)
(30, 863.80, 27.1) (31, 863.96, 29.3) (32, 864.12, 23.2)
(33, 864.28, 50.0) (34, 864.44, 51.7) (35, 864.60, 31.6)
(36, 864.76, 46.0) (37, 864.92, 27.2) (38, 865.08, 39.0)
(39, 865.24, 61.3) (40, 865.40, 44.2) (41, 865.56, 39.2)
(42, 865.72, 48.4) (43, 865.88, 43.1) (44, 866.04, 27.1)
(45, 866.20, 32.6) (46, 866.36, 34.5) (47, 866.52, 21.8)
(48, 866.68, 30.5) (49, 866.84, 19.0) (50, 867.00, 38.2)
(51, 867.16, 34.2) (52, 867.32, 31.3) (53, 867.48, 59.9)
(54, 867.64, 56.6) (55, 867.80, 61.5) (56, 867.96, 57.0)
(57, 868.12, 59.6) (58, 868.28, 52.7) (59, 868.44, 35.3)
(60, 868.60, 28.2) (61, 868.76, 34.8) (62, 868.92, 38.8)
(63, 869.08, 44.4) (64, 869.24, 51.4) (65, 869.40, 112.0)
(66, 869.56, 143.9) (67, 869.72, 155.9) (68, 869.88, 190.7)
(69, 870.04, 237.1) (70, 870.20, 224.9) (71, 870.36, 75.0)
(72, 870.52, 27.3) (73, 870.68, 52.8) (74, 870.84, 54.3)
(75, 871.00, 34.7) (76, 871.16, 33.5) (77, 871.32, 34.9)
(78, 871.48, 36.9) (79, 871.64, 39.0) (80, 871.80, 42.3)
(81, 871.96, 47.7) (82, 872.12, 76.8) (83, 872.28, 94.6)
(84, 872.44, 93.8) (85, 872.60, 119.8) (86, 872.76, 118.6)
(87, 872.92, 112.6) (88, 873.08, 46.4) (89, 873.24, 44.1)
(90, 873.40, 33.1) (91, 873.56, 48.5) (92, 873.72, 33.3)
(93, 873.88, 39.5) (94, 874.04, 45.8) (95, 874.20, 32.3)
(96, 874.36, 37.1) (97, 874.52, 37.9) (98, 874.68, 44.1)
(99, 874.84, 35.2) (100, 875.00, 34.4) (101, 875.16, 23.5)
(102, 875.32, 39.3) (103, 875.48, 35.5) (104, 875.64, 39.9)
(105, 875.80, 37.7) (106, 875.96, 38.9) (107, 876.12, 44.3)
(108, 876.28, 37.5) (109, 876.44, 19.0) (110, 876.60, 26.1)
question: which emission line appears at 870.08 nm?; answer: H-alpha 6563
